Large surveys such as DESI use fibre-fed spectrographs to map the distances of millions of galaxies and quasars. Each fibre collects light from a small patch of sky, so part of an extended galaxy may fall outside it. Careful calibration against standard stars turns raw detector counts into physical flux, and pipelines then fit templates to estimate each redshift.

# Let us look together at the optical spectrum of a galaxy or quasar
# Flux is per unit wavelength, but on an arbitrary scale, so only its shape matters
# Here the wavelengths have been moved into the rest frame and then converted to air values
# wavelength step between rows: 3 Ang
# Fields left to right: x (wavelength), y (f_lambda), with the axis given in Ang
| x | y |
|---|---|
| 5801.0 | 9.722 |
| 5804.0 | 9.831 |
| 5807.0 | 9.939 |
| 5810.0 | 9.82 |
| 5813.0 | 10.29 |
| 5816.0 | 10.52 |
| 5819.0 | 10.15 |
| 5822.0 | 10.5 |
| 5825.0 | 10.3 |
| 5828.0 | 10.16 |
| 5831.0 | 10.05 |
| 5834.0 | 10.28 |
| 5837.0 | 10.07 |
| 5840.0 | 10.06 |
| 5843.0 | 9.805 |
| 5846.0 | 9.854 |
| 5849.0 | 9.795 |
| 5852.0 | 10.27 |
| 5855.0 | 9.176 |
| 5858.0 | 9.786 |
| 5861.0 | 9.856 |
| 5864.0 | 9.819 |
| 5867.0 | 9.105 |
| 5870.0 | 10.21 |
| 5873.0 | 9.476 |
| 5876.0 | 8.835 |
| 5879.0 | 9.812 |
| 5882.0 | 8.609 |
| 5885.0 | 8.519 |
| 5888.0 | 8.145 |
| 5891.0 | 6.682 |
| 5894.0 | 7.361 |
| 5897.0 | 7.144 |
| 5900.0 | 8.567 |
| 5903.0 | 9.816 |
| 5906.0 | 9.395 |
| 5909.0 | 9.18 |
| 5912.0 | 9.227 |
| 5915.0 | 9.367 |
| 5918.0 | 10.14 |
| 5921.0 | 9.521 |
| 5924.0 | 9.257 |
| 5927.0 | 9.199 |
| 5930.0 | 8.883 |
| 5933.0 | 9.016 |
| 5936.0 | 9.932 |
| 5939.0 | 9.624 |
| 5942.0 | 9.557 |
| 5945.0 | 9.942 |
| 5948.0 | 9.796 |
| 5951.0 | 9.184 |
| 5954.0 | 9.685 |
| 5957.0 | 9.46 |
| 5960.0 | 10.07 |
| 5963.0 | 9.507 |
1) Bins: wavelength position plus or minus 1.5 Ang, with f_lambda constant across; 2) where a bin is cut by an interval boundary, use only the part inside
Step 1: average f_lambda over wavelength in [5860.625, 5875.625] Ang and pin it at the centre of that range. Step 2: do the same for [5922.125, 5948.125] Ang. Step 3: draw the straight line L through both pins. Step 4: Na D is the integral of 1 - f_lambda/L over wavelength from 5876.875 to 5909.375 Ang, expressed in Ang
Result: 3.7 Ang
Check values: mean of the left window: 9.62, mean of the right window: 9.45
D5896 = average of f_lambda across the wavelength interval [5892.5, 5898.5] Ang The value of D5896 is 7.25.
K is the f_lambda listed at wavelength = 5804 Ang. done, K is 9.831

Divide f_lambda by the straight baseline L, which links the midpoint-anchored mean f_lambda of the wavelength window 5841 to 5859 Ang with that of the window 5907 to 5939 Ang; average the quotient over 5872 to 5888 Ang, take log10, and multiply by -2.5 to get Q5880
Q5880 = 0.08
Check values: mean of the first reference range 9.79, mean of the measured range 8.95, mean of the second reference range 9.38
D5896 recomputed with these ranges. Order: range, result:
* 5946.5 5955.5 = 9.55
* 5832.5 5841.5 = 10.1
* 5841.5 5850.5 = 9.82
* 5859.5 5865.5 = 9.84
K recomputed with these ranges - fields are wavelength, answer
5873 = 9.476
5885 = 8.519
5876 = 8.835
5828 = 10.16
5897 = 7.144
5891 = 6.682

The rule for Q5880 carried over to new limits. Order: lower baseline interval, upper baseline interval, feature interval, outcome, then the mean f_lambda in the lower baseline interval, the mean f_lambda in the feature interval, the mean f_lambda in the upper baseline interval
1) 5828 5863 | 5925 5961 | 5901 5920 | 0.018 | 9.92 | 9.5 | 9.52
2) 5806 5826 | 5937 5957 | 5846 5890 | 0.069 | 10.2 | 9.37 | 9.63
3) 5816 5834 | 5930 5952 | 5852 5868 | 0.046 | 10.3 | 9.63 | 9.54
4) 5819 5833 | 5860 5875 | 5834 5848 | 0.006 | 10.2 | 9.98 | 9.66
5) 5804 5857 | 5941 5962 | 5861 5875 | 0.032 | 10.1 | 9.65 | 9.67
